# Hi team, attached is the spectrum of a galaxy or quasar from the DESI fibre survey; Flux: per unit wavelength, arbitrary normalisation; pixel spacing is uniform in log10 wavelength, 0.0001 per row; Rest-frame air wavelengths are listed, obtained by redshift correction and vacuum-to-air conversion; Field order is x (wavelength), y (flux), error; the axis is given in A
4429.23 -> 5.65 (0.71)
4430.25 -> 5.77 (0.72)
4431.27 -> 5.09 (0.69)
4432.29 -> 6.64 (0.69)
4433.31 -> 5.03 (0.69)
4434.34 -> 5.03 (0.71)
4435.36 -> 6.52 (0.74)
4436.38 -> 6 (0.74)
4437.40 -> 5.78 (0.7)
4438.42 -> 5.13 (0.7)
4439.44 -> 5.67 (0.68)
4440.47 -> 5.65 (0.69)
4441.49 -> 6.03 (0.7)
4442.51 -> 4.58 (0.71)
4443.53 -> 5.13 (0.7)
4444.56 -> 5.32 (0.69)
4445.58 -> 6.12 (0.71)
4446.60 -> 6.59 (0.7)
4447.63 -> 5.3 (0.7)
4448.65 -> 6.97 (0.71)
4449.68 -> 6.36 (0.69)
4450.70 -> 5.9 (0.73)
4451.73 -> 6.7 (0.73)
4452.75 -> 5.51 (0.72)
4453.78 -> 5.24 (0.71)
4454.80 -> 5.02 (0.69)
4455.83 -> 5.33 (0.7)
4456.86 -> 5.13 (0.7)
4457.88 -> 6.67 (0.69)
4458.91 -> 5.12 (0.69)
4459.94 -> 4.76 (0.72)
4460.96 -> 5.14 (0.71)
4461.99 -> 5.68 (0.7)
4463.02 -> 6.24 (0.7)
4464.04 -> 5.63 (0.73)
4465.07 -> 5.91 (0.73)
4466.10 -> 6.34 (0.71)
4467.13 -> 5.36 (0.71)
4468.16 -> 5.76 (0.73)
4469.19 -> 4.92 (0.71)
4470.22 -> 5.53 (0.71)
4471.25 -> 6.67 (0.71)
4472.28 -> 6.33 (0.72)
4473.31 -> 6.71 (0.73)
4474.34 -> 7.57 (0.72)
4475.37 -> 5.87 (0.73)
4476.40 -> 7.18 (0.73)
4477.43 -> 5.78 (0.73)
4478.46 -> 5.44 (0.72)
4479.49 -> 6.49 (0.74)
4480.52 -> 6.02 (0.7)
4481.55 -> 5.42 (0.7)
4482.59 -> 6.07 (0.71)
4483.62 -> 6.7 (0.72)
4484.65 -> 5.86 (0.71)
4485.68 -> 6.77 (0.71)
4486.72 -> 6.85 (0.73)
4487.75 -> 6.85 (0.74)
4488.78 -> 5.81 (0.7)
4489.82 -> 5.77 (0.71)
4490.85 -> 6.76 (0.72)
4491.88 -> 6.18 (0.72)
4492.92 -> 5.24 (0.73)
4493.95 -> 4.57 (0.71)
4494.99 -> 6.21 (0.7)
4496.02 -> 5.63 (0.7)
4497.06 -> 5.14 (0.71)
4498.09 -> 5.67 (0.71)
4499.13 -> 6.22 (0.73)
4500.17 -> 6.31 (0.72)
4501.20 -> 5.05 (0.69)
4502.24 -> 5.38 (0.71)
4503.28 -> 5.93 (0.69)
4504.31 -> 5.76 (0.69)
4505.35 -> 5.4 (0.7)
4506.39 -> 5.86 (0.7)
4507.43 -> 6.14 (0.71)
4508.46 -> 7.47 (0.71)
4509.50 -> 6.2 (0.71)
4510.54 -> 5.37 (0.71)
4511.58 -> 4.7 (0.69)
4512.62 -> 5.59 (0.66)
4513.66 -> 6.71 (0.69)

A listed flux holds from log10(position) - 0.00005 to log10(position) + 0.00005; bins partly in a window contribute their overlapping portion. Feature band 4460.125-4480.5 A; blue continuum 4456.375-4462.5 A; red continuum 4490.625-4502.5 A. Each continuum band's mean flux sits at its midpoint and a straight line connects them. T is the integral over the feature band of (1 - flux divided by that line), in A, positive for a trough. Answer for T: -1.9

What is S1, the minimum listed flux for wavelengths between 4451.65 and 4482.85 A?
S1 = 4.76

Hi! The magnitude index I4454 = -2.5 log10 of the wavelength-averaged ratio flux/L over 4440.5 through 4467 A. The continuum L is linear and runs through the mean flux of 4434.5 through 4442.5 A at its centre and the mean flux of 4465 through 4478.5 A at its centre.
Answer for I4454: 0.04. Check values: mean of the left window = 5.72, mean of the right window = 6.13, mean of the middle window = 5.7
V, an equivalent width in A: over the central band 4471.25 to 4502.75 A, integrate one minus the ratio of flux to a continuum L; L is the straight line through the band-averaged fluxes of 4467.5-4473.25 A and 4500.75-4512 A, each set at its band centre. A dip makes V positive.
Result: -1.3 A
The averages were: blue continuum 5.89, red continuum 5.76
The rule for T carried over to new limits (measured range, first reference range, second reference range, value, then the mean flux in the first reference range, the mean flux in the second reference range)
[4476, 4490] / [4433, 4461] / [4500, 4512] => -1.2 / 5.65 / 5.79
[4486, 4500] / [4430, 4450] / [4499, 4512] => -0.3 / 5.73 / 5.83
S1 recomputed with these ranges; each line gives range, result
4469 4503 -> 4.57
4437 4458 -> 4.58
